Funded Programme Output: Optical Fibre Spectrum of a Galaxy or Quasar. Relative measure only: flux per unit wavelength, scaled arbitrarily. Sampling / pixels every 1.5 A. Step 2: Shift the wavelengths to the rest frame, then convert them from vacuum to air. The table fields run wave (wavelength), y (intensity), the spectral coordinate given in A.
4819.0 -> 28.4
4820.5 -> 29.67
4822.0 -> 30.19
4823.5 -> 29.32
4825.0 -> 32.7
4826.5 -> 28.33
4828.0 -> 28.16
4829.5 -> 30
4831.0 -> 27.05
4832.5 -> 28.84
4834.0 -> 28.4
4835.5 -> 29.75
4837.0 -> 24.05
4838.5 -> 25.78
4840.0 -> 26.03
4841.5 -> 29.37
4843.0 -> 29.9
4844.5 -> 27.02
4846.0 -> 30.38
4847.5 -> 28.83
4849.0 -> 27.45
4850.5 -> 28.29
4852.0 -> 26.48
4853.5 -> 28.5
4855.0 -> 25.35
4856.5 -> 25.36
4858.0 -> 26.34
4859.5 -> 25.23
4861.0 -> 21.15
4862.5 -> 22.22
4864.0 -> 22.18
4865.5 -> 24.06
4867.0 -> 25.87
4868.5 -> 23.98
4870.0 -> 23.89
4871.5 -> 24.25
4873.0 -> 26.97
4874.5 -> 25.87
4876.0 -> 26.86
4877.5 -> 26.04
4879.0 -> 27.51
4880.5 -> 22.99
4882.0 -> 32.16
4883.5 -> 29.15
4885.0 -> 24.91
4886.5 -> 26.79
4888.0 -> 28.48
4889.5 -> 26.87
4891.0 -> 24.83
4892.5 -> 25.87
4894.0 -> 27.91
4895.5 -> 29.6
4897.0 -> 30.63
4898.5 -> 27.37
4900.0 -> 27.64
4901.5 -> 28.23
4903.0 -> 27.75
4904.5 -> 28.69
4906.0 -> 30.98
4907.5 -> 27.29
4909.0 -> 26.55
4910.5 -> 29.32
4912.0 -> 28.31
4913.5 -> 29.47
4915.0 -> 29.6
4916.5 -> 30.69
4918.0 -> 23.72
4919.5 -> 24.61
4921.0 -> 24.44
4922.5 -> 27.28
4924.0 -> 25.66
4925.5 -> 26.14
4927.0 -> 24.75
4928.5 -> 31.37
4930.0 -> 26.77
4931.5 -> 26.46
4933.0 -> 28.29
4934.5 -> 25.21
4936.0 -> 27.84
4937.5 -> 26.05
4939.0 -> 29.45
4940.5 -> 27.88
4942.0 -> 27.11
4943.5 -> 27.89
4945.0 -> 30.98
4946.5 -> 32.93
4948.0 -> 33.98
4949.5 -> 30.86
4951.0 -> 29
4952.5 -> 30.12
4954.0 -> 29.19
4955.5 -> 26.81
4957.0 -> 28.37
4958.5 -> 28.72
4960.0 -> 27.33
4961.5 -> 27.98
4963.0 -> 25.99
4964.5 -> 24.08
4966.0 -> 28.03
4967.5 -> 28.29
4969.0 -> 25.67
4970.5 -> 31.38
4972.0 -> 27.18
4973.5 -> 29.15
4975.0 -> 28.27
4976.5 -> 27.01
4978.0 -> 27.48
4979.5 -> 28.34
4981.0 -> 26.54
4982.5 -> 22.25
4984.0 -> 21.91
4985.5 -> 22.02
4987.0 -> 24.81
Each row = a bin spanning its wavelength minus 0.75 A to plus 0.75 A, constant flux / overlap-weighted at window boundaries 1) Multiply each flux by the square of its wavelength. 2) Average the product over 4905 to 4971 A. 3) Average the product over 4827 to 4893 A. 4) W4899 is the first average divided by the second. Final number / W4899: 1.1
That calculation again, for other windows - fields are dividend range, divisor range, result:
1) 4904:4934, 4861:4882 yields 1.12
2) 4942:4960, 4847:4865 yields 1.21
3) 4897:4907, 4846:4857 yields 1.06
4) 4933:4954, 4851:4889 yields 1.17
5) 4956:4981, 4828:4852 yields 1.04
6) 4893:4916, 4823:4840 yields 1.04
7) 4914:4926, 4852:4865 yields 1.11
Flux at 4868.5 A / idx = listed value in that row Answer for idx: 23.98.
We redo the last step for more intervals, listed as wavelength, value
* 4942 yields 27.11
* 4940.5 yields 27.88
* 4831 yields 27.05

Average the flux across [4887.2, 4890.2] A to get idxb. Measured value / 27.7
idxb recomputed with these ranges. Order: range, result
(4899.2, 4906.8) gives 28.6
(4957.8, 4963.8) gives 27.5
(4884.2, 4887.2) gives 25.9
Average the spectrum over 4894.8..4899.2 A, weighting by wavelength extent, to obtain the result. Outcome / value 29.2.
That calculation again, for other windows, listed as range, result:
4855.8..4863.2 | 24.1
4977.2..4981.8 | 27.4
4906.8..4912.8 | 27.9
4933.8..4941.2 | 27.3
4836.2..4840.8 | 25.4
